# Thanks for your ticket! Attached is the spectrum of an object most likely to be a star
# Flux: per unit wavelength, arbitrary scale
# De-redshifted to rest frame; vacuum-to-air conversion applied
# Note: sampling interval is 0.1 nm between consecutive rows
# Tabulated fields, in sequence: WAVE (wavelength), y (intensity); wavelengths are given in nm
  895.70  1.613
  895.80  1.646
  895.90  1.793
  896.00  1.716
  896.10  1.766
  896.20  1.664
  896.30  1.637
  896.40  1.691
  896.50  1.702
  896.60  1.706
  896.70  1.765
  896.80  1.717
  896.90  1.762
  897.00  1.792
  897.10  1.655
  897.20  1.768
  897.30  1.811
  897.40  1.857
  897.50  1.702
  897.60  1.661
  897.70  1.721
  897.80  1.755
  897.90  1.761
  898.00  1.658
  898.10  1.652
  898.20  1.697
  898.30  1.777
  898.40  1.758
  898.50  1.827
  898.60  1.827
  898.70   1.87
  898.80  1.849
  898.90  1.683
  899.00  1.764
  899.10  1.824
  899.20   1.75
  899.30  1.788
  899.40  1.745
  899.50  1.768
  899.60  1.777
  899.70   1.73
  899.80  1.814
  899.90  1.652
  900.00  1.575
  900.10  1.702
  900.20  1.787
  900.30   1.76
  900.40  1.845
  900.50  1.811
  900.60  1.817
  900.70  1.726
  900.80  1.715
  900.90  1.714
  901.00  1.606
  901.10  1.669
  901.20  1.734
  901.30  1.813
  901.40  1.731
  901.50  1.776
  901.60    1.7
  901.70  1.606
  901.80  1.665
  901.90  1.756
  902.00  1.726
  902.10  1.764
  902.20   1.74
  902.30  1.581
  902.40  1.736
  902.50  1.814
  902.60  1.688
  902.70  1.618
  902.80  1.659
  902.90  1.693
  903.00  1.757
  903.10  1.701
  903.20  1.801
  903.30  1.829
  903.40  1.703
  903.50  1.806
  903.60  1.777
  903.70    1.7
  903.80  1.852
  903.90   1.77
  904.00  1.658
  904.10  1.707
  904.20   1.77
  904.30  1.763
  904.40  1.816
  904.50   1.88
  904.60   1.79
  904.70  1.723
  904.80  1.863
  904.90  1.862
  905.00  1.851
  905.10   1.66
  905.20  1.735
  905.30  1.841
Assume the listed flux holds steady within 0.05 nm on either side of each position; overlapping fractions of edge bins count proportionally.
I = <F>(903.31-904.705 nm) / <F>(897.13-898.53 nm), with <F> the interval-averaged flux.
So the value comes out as 1.0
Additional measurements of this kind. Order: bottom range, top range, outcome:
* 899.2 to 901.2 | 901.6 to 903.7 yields 0.99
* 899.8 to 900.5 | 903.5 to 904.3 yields 1.01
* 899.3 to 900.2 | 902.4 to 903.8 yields 1.01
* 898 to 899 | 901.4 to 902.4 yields 0.97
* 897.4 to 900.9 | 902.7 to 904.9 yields 1.01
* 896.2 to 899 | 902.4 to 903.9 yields 1.00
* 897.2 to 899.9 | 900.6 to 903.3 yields 0.97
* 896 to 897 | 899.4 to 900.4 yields 1.01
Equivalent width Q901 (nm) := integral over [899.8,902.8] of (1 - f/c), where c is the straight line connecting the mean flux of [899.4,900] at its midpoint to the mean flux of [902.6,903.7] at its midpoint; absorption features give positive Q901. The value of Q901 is 0.023 nm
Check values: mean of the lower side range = 1.73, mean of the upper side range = 1.73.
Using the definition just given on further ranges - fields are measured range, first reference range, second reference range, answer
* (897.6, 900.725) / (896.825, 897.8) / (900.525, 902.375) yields -0.04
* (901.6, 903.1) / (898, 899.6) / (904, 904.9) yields 0.07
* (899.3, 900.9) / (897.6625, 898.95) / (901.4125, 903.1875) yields -0.01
